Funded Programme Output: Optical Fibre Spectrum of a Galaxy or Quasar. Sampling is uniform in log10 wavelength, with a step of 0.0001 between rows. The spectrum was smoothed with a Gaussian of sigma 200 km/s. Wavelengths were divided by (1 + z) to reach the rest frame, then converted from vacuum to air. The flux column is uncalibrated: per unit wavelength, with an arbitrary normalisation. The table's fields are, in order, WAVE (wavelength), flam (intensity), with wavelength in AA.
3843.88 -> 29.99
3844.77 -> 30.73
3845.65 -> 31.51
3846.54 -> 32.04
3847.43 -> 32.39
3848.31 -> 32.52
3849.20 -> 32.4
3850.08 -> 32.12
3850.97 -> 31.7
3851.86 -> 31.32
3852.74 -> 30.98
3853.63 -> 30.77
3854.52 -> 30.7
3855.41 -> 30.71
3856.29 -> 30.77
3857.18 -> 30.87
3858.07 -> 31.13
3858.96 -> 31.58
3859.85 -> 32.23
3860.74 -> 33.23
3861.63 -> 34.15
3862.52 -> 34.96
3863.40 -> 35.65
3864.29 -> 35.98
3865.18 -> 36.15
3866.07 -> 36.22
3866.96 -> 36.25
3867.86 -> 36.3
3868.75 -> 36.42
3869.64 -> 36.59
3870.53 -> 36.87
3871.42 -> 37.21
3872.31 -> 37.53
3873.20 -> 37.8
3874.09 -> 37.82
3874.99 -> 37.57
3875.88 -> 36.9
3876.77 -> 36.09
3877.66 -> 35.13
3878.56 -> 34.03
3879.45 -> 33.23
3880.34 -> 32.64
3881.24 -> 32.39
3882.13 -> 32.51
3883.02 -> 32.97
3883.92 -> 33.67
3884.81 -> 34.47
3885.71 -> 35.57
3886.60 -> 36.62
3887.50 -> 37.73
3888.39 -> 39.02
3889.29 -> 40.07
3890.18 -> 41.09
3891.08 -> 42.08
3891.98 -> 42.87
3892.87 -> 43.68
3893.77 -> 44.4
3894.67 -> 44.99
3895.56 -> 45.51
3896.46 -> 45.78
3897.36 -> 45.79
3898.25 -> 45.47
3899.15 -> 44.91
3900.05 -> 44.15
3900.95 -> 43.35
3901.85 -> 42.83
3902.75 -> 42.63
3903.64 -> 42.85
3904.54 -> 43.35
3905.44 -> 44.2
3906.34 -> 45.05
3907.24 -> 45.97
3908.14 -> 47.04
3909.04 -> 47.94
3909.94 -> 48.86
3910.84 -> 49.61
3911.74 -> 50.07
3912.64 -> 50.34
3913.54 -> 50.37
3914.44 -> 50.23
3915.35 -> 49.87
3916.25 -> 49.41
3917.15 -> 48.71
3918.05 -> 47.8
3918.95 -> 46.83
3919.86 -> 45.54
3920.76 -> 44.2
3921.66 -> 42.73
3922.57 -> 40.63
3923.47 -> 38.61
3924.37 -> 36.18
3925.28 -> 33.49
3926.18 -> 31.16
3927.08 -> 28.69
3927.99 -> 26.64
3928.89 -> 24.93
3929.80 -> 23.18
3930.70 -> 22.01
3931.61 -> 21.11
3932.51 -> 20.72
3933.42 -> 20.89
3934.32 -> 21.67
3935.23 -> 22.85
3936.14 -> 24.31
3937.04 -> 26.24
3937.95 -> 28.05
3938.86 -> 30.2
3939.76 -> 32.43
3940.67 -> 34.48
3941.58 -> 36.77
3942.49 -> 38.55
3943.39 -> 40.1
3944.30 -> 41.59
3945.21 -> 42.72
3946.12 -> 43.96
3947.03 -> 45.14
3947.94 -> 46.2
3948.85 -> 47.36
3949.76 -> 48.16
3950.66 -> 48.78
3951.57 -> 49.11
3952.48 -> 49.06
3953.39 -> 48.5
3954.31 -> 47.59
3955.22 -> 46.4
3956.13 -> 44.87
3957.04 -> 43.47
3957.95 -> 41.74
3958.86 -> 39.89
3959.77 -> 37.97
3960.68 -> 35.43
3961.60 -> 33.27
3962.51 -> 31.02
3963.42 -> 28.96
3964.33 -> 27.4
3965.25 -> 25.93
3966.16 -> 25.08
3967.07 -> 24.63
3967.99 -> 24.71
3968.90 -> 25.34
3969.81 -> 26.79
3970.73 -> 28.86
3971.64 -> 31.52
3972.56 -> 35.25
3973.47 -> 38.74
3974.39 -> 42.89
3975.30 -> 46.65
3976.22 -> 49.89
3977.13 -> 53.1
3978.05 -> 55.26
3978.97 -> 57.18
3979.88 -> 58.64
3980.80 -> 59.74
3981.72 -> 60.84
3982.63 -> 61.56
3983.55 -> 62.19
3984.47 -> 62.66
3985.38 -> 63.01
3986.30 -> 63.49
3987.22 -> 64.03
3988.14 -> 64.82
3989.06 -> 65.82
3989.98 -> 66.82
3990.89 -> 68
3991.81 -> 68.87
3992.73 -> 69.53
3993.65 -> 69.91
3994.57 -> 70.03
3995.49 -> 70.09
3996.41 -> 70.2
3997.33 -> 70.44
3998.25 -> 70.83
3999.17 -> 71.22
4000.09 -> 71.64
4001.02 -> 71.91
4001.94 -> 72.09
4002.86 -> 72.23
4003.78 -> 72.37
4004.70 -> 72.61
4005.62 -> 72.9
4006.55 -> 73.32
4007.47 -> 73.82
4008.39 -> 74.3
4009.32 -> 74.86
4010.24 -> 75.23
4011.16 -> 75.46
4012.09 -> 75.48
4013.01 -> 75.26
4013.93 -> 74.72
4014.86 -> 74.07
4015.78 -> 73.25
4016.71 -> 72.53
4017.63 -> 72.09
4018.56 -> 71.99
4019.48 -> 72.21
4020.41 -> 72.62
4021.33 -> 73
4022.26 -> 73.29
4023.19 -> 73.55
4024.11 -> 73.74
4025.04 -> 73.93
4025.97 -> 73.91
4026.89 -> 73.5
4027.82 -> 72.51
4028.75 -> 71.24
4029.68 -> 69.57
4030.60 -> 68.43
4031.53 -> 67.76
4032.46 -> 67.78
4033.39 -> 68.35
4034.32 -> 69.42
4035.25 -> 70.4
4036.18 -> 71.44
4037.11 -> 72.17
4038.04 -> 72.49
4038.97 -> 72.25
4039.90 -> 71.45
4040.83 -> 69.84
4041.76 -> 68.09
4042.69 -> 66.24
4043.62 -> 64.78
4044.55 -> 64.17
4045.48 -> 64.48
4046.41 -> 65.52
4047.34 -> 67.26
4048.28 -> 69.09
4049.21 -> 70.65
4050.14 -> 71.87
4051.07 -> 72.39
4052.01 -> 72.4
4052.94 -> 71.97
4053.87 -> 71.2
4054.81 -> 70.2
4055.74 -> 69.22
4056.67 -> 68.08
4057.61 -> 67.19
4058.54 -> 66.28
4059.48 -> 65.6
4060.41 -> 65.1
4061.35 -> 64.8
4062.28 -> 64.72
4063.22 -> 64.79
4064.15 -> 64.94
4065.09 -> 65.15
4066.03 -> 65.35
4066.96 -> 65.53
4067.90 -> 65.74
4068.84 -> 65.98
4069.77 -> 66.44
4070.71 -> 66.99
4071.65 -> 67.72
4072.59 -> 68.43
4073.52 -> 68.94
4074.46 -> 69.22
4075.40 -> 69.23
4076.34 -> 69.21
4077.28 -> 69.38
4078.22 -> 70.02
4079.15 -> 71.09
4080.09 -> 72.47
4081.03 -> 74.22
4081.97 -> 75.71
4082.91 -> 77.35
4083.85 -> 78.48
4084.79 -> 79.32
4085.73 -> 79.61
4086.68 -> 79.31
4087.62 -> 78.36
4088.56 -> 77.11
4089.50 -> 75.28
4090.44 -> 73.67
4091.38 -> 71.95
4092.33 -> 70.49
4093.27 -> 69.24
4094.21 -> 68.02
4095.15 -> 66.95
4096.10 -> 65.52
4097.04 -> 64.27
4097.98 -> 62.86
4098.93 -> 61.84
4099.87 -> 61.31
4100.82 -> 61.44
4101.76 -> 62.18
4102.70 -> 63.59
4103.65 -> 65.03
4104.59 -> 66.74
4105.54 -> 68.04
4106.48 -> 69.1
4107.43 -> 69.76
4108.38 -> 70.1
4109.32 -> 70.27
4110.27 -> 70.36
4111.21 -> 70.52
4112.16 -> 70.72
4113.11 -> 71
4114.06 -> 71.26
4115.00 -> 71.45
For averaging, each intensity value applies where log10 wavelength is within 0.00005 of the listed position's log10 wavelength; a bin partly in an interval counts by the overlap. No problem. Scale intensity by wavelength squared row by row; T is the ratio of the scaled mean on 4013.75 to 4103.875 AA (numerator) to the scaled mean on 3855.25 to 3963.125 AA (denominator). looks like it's 1.94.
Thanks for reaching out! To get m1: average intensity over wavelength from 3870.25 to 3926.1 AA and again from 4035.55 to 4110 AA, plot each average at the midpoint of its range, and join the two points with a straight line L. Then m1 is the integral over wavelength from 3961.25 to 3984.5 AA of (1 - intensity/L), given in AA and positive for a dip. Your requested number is 5.4 AA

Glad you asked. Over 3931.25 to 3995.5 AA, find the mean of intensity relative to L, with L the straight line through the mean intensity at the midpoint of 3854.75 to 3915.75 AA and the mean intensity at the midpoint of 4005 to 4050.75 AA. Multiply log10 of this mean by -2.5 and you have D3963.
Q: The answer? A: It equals 0.30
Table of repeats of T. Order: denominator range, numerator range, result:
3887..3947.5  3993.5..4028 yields 1.94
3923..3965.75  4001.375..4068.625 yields 2.08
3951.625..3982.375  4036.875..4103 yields 1.80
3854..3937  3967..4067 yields 1.85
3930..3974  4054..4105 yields 2.10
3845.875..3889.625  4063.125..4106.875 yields 2.25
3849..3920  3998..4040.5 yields 1.96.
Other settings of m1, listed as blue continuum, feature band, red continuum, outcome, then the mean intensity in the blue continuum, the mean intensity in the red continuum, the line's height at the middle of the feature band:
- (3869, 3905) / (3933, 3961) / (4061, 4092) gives 6.0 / 39.3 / 70.8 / 49.3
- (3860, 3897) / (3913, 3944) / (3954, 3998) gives 6.1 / 37.3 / 49.3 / 43.5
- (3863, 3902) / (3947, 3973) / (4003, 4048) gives 8.6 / 38.5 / 71.4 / 56.3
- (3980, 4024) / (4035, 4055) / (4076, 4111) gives 0.2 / 70.2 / 70.3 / 70.2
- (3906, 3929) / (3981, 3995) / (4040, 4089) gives -2.3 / 43.4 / 69.6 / 55.9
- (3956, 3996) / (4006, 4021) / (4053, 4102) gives -4.8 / 48.4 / 69.2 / 56.1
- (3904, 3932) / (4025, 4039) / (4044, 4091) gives -1.7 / 41.1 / 70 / 63.1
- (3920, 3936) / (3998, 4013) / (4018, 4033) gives -2.4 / 29.6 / 71.8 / 63.1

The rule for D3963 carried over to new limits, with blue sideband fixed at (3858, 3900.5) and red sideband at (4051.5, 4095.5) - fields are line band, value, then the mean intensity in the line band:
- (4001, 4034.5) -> -0.193 mag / 72.6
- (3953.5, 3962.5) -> 0.235 mag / 40.9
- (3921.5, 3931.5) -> 0.418 mag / 31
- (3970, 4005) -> -0.090 mag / 60.9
